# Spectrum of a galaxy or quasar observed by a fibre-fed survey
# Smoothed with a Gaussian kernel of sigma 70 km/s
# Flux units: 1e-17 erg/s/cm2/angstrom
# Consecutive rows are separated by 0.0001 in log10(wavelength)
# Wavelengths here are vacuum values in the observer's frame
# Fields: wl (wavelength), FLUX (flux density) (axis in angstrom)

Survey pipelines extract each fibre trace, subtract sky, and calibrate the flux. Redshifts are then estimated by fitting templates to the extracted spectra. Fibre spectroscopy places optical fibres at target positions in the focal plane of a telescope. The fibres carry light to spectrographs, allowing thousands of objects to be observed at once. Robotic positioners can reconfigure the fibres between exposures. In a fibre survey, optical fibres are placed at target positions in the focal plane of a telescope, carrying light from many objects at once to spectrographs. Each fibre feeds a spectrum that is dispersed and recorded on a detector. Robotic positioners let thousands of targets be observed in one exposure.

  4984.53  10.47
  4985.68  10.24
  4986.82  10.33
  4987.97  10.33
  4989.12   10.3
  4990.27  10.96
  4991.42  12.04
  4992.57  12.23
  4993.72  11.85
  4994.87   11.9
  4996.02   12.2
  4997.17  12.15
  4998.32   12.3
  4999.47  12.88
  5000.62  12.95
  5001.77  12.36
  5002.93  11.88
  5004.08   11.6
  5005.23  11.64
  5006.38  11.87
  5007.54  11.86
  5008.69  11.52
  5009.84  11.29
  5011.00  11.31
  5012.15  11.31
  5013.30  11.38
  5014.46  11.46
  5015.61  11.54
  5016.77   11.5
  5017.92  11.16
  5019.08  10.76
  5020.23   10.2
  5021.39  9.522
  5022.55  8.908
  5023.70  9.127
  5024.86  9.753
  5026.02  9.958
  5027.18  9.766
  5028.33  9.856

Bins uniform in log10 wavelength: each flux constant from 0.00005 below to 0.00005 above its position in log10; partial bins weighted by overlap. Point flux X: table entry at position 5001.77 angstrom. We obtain 12.36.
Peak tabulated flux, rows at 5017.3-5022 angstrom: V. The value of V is 11.16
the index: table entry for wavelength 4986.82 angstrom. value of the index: 10.33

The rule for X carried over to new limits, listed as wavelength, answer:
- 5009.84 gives 11.29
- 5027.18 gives 9.766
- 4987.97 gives 10.33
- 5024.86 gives 9.753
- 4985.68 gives 10.24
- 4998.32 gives 12.3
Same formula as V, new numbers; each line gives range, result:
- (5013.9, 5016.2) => 11.54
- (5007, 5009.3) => 11.86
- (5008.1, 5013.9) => 11.52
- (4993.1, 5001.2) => 12.95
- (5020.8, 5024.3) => 9.522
